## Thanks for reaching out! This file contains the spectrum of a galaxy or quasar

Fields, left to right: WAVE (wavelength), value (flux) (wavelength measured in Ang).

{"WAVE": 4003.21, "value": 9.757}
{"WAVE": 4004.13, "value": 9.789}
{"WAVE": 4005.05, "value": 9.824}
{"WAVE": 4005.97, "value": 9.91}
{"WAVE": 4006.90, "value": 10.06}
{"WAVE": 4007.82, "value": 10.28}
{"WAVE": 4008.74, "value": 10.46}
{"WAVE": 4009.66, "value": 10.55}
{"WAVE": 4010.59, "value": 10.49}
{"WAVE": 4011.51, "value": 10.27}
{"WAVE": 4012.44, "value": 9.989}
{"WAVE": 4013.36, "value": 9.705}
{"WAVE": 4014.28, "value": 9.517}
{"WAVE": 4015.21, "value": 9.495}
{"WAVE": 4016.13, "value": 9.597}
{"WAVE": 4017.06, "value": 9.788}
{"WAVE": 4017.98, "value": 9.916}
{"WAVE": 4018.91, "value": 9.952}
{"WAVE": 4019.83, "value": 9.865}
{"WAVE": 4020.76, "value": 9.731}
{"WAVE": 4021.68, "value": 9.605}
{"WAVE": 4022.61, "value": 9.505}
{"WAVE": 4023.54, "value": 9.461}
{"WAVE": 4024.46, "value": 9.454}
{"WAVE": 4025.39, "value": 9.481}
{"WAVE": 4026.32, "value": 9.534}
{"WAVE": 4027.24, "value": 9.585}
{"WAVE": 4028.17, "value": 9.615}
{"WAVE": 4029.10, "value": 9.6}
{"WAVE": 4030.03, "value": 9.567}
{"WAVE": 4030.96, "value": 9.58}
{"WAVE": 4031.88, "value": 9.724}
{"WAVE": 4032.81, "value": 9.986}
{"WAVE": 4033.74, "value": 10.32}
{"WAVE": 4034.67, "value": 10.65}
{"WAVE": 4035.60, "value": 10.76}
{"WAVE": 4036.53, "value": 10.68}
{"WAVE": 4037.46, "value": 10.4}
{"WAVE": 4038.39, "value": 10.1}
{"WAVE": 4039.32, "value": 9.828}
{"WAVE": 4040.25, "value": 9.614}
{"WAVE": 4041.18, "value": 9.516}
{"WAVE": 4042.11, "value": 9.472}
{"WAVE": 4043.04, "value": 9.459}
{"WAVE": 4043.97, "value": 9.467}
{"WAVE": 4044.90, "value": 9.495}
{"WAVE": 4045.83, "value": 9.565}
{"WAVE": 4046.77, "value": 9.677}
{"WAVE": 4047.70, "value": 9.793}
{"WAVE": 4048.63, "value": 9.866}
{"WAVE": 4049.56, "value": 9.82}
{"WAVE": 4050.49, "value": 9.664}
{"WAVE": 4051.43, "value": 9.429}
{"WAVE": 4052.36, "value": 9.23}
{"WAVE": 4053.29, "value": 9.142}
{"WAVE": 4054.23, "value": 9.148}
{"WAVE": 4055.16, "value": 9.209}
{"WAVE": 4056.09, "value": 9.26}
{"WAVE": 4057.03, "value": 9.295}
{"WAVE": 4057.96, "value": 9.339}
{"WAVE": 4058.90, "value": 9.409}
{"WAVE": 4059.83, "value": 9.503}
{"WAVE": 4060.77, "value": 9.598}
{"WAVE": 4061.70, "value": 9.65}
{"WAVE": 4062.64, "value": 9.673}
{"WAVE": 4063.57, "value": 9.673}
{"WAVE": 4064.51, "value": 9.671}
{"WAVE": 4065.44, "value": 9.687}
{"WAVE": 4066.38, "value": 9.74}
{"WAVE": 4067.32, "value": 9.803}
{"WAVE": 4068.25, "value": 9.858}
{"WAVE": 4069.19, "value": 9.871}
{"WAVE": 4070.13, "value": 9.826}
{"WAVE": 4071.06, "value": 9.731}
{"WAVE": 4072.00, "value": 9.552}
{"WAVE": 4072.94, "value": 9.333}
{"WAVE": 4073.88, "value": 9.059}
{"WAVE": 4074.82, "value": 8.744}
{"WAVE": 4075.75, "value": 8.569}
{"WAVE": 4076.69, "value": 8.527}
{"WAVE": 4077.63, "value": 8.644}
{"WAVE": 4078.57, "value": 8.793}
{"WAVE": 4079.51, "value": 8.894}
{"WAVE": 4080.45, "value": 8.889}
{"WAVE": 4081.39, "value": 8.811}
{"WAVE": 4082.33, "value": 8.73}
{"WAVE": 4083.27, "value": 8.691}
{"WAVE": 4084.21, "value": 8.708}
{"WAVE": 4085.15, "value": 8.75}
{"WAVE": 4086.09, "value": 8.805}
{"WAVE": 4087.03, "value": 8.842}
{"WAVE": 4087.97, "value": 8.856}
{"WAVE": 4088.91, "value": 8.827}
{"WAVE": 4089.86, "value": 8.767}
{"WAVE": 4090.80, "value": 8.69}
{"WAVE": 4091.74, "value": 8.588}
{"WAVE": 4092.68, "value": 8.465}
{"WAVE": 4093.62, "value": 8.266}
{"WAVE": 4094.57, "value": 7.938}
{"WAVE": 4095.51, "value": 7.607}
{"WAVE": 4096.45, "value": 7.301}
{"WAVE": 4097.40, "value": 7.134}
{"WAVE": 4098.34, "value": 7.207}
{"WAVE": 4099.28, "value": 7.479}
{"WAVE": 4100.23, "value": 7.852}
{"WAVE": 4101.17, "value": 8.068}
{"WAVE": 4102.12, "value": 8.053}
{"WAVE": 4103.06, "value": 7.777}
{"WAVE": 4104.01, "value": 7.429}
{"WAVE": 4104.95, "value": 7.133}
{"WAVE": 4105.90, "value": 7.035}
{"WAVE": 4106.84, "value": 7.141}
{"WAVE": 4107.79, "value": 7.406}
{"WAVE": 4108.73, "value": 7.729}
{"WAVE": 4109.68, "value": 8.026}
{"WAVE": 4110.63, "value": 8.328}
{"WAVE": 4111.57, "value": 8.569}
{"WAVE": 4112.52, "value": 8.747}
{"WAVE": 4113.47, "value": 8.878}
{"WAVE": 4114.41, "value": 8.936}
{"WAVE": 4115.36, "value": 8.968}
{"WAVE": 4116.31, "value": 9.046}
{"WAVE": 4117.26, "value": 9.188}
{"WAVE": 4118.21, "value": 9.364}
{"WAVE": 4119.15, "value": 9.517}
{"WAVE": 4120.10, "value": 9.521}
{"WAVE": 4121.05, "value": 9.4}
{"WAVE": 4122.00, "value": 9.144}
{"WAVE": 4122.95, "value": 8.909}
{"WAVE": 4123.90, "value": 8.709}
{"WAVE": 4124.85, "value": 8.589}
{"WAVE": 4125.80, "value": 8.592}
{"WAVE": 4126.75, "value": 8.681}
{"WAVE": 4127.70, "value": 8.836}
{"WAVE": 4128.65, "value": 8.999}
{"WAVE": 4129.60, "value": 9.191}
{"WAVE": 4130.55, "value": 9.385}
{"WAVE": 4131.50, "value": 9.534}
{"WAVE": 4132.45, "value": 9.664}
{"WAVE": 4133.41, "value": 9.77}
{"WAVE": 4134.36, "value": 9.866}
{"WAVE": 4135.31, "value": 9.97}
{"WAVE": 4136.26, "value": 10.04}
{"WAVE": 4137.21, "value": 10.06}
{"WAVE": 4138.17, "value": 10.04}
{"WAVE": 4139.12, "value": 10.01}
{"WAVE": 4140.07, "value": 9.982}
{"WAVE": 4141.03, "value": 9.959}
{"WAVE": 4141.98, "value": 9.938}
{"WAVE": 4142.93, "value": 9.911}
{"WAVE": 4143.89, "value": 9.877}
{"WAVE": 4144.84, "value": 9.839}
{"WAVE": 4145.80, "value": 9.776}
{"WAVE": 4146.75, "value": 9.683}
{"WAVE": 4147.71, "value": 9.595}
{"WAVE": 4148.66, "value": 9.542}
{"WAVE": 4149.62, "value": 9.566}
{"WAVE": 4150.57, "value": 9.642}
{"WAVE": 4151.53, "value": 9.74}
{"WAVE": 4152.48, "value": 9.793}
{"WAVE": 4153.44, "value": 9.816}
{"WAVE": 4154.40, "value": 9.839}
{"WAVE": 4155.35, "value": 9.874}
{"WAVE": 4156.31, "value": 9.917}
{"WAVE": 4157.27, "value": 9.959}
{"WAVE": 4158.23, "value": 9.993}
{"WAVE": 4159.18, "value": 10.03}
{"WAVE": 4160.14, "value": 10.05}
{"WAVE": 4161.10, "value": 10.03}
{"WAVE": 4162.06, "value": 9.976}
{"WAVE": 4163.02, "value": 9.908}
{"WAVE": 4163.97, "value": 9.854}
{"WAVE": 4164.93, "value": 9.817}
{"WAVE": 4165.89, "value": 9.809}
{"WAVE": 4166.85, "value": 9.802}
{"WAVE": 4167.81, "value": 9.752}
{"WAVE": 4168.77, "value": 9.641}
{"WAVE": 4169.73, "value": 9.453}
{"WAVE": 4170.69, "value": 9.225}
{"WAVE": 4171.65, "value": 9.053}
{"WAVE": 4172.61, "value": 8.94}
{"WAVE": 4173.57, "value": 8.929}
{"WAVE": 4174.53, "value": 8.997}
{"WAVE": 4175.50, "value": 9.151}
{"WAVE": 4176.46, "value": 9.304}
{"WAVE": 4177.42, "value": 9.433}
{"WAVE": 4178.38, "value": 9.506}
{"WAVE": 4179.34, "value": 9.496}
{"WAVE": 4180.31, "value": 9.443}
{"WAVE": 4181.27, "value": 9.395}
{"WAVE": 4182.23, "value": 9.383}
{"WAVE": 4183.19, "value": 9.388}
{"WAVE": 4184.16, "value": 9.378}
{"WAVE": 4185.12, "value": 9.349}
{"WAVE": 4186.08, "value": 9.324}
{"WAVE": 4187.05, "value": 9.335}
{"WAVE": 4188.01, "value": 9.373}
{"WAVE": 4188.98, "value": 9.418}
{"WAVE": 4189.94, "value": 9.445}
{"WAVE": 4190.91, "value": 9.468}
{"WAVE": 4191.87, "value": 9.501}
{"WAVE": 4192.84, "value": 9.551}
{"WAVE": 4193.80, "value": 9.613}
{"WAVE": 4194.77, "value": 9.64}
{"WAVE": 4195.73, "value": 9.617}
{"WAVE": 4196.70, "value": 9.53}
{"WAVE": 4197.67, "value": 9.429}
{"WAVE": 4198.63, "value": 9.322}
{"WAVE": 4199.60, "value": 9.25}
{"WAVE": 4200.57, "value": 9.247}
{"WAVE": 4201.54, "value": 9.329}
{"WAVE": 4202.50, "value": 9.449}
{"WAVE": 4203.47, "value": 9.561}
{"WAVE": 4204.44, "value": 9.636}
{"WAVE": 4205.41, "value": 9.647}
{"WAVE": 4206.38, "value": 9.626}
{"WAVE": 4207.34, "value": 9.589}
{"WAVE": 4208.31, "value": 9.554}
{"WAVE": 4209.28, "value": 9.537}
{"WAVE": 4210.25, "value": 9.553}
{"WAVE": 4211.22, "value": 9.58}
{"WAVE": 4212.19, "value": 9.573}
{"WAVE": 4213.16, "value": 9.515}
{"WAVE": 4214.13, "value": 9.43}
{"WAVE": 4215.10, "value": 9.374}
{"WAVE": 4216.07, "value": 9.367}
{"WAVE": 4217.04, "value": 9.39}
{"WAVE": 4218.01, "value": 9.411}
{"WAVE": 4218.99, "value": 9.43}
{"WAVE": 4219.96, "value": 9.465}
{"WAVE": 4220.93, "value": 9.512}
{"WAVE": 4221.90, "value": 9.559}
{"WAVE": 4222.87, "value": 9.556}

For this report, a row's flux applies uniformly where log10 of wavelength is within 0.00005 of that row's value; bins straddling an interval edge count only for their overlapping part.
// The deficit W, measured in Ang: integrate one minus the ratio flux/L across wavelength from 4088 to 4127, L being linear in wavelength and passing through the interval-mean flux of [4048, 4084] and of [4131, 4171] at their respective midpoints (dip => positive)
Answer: 5.08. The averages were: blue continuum 9.32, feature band 8.32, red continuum 9.82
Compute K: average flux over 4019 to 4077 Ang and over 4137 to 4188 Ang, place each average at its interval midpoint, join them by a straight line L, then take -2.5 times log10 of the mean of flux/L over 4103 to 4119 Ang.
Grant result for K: 0.167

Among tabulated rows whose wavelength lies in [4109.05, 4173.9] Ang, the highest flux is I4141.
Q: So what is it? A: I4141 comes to 10.06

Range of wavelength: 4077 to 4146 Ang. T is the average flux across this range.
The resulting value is 8.78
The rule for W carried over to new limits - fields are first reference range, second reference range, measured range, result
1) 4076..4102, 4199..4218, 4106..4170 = -4.18 Ang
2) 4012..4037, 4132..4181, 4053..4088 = 1.96 Ang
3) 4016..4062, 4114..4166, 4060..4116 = 5.92 Ang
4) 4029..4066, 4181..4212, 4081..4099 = 2.38 Ang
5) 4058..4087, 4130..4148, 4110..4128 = 1.34 Ang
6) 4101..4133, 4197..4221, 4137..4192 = -3.54 Ang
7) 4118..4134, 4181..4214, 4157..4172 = -0.71 Ang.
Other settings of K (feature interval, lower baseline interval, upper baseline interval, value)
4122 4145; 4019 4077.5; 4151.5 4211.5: 0.007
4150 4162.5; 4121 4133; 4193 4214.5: -0.077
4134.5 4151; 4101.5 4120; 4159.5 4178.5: -0.101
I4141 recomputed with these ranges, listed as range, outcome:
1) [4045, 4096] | 9.871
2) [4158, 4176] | 10.05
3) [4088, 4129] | 9.521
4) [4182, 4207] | 9.647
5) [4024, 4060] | 10.76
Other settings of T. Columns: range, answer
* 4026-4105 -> 9.15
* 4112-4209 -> 9.5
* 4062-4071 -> 9.76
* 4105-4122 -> 8.56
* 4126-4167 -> 9.75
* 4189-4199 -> 9.52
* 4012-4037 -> 9.8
